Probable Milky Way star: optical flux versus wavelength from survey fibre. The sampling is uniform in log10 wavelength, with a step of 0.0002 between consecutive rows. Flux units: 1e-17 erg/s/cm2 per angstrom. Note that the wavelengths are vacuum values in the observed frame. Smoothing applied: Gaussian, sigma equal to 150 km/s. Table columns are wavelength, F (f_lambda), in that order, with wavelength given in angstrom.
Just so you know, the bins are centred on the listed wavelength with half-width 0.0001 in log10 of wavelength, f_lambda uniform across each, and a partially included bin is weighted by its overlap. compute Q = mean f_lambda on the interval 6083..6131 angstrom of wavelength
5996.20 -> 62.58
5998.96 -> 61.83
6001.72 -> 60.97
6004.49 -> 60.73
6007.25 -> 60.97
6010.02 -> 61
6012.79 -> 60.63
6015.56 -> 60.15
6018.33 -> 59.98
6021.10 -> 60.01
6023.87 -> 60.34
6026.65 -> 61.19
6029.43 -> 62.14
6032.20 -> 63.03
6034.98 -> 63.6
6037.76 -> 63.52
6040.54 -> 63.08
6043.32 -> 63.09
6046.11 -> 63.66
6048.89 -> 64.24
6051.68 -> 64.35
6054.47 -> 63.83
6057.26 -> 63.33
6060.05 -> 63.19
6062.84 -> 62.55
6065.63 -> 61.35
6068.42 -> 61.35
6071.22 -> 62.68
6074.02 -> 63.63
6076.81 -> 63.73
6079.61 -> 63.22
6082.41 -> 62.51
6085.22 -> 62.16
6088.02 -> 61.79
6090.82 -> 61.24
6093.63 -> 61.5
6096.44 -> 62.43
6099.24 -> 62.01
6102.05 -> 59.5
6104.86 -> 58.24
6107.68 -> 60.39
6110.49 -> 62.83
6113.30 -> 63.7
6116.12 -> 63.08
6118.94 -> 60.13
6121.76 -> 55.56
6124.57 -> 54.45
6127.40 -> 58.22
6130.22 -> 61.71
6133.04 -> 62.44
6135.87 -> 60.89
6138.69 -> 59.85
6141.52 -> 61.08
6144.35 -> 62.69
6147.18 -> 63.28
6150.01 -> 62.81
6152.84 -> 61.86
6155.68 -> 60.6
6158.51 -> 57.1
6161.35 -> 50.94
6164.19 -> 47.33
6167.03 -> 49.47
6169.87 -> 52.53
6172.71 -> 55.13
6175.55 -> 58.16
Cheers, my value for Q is 60.5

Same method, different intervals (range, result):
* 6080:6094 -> 61.9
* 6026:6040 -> 62.8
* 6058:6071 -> 62.2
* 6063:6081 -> 62.7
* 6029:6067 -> 63.2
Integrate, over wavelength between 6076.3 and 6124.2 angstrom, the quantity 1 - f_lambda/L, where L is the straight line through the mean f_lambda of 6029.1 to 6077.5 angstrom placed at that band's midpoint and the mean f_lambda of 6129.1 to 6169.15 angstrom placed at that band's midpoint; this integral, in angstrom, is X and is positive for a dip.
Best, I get -0.23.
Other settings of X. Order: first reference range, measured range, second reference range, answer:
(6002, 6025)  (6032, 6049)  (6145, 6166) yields -1.0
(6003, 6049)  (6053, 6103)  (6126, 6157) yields -0.6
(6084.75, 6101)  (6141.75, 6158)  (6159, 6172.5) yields -2.6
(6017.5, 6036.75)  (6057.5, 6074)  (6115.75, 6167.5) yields -0.5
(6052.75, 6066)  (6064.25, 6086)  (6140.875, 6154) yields 0.1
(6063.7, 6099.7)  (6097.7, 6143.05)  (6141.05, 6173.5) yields -0.5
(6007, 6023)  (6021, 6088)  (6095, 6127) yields -2.7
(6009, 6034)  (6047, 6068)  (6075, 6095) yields -0.5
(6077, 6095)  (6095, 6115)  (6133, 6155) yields 0.2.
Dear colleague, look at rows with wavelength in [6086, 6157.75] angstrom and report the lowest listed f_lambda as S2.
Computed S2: 54.45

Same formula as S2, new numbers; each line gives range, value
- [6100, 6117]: 58.24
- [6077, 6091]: 61.24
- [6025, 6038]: 61.19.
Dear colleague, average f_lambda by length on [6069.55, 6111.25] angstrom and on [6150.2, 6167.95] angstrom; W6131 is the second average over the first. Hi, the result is 0.89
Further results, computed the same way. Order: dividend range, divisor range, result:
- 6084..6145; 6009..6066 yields 0.97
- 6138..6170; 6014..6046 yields 0.93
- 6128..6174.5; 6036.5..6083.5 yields 0.92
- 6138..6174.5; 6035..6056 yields 0.90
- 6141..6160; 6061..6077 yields 0.98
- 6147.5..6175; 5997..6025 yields 0.92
